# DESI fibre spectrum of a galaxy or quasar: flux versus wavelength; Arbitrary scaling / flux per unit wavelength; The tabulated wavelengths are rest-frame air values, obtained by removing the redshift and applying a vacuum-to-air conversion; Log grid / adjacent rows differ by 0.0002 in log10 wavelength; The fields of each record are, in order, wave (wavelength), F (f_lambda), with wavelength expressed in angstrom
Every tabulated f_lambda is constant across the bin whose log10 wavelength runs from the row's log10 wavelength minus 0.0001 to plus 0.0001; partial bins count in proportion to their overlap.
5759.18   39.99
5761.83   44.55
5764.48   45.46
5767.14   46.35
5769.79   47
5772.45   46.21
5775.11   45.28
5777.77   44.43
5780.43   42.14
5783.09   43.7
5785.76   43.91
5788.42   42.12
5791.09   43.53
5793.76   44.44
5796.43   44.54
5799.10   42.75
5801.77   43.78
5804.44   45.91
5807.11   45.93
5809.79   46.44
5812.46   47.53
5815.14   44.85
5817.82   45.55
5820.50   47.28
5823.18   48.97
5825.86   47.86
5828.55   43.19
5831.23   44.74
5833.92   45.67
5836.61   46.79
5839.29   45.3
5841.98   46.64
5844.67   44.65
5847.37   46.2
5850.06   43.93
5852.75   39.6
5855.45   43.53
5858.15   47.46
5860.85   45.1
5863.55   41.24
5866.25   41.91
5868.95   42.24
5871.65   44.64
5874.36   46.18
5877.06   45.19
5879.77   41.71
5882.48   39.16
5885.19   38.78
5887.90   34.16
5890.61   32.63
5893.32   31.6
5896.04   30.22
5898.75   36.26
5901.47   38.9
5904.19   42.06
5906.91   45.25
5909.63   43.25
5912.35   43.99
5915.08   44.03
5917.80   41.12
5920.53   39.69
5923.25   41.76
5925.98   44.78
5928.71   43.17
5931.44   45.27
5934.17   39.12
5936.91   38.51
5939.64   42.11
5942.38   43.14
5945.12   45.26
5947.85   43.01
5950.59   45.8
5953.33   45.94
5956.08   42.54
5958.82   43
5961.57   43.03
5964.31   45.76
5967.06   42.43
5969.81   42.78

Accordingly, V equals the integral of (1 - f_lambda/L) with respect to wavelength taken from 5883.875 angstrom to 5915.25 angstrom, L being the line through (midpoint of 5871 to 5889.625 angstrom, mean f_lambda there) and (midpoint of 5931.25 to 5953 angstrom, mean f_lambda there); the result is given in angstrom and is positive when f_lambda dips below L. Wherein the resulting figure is 2.59 angstrom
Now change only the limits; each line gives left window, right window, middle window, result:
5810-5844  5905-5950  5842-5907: 5.30 angstrom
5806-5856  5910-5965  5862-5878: 0.38 angstrom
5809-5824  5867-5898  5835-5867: -1.39 angstrom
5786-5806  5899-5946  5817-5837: -1.26 angstrom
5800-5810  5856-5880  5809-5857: -0.78 angstrom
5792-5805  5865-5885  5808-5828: -1.35 angstrom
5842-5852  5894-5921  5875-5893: 1.54 angstrom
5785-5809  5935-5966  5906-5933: 0.23 angstrom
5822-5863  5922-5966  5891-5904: 2.74 angstrom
